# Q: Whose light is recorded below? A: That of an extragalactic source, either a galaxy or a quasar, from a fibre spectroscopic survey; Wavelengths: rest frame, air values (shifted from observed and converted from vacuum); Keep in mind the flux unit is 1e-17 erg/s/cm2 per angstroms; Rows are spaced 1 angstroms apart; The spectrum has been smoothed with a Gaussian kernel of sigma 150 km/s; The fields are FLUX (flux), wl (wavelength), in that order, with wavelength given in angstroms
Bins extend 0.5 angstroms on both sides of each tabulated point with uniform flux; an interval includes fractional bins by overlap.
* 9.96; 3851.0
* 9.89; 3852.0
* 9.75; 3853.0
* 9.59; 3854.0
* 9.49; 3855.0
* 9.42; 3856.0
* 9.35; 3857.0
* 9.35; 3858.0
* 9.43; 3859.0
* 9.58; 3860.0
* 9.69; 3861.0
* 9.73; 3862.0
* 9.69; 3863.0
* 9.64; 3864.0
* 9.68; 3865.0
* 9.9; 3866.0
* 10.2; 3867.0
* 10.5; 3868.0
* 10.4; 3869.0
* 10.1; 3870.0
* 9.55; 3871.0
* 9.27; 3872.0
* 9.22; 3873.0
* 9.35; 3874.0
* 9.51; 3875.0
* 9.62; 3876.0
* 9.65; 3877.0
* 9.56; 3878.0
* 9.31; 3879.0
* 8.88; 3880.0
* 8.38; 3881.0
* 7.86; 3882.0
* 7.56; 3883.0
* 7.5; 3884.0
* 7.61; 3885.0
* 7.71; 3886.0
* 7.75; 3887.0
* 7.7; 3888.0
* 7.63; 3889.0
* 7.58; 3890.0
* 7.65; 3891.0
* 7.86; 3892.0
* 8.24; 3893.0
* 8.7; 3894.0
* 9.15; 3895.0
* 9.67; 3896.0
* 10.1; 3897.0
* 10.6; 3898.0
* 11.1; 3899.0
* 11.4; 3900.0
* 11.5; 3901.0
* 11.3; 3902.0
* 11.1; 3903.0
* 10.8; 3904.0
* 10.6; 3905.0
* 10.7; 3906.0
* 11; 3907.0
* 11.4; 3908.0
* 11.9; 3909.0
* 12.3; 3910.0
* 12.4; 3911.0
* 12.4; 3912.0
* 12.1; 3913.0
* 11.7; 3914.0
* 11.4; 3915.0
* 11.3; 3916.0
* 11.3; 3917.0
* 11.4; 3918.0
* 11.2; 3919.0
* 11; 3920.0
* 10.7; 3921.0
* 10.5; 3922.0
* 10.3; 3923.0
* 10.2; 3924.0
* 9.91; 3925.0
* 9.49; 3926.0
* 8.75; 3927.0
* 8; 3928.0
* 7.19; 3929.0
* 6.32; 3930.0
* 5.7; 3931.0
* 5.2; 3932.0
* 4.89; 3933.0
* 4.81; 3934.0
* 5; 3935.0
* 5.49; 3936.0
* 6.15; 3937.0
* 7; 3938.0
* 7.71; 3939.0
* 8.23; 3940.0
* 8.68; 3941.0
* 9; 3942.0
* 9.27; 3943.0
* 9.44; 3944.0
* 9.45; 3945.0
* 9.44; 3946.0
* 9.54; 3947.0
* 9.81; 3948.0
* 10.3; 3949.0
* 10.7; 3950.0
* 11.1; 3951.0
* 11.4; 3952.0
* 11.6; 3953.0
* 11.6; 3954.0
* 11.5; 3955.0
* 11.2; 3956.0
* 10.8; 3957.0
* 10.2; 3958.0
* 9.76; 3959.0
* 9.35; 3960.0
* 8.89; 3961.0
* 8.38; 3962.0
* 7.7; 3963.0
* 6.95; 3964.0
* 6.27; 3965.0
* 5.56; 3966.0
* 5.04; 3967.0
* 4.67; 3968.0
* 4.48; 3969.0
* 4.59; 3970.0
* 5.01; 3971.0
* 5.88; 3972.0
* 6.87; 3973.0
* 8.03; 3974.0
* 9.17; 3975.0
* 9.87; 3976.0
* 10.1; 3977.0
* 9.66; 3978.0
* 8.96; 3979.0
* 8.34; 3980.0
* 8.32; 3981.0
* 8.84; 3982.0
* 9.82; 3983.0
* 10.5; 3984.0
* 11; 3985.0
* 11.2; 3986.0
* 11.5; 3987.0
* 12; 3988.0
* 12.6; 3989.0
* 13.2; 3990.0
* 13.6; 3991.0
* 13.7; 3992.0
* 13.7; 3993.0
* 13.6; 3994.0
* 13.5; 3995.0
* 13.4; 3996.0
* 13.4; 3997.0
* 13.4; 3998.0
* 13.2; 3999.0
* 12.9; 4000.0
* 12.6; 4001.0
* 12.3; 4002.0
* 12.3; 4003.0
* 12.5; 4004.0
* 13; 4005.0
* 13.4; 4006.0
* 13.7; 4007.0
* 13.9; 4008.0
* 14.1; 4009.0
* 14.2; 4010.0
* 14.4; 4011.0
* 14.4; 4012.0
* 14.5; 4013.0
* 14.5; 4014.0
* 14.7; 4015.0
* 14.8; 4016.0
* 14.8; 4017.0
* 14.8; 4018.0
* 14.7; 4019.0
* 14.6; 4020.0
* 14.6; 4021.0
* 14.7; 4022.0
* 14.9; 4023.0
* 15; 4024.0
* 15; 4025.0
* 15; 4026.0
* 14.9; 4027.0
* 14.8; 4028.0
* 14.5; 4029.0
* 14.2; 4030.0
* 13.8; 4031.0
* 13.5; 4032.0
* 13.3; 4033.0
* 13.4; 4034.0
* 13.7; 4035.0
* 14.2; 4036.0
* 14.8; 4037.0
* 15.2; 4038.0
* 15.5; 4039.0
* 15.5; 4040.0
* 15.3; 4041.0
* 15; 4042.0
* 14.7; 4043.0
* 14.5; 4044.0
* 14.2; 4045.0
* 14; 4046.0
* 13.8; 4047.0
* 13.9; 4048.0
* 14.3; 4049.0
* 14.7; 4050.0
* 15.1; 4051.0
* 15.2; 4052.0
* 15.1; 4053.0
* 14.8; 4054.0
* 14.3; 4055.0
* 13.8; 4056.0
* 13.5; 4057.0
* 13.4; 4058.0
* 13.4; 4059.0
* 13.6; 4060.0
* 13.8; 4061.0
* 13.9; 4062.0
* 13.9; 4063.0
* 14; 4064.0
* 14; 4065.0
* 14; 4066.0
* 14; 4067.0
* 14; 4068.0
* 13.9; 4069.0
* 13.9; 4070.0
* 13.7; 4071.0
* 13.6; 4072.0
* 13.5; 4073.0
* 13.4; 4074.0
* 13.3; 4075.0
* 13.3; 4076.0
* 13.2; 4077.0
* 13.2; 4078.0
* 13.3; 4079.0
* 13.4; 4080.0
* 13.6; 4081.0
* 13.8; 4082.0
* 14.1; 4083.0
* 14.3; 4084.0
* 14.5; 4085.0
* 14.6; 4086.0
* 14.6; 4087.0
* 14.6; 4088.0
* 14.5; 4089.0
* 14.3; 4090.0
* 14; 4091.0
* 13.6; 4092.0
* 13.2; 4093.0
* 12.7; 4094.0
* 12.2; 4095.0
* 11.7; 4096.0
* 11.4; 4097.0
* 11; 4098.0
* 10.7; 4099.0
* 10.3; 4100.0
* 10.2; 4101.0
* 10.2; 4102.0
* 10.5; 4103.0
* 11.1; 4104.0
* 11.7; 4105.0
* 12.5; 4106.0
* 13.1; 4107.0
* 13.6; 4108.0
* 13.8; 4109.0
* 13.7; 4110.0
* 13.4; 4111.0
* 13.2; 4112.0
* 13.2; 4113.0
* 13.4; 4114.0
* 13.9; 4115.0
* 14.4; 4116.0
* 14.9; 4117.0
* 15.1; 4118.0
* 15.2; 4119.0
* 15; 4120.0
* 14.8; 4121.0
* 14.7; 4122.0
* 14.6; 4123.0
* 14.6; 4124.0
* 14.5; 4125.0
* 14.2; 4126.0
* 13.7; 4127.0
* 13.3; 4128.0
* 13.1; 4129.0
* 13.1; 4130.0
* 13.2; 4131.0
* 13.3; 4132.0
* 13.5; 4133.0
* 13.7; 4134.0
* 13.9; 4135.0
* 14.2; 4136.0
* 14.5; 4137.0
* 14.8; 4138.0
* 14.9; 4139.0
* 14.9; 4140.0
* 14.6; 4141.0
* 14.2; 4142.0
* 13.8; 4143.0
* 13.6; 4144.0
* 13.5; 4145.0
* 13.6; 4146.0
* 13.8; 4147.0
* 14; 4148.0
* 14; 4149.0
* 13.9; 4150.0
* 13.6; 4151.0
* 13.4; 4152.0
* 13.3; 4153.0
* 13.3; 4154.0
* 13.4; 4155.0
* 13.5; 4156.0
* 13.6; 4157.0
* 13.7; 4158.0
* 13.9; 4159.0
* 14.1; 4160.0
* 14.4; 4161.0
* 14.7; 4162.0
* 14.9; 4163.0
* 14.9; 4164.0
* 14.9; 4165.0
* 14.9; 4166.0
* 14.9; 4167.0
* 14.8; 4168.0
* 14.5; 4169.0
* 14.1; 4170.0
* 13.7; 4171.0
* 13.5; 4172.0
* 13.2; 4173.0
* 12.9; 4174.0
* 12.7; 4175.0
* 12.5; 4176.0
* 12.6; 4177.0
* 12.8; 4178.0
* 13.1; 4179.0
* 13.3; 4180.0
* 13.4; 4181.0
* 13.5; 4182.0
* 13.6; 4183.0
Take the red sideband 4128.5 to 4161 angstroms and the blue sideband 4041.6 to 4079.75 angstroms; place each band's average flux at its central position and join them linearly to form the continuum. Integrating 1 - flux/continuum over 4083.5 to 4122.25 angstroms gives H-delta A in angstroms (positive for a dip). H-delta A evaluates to 2.04 angstroms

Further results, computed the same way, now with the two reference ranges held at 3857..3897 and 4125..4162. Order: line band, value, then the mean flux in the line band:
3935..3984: 9.2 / 8.53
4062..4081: -1.7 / 13.7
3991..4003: -2.2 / 13.2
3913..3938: 2.9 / 8.7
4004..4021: -4.1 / 14.2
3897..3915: -3.5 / 11.4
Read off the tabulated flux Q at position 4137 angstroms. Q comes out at 14.5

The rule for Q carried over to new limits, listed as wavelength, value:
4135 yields 13.9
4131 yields 13.2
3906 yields 10.7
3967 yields 5.04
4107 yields 13.1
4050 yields 14.7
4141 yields 14.6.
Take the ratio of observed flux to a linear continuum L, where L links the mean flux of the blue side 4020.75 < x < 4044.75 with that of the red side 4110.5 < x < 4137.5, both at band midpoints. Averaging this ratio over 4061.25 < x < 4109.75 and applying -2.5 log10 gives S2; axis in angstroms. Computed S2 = 0.090 mag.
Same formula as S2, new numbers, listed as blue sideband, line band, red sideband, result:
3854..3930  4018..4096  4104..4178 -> -0.13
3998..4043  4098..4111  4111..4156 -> 0.19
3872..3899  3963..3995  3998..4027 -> 0.36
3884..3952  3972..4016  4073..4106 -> -0.10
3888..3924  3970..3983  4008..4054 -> 0.49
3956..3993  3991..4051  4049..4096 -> -0.25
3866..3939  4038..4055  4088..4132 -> -0.22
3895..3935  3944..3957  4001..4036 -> 0.08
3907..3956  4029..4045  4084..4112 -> -0.24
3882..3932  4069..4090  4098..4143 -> -0.09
